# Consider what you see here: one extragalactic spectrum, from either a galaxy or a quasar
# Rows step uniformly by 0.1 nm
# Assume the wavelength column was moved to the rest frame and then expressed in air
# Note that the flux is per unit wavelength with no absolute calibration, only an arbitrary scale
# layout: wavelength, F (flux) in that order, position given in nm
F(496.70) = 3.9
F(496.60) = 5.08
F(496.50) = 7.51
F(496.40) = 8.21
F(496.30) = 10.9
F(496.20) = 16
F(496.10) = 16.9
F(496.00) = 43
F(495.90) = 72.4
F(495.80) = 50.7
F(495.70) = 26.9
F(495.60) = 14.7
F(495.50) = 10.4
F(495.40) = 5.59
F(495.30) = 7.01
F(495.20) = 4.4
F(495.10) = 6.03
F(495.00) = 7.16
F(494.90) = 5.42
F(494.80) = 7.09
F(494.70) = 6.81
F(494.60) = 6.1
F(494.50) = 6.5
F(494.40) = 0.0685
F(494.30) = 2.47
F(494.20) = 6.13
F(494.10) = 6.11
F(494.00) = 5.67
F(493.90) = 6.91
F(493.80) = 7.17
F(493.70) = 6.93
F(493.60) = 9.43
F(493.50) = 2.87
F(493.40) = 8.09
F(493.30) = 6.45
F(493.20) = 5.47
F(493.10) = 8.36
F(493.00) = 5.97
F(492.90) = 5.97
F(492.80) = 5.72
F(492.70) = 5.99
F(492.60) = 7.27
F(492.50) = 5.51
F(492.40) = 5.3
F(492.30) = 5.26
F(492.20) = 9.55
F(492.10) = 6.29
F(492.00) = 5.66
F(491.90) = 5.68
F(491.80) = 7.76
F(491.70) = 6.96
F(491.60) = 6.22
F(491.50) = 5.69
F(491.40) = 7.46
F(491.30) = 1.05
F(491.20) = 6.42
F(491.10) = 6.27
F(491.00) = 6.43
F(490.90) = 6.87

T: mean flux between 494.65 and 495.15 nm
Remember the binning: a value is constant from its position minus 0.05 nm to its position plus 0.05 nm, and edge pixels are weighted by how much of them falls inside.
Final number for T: 6.5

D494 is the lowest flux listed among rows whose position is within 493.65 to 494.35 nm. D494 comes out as 2.47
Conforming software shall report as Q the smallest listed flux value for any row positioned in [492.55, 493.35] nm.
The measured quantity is 5.47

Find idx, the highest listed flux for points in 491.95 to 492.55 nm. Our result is 9.55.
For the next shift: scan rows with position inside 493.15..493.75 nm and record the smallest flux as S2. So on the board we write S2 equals 2.87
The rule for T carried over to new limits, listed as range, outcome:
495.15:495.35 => 5.71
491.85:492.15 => 5.88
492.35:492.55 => 5.4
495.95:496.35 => 21.7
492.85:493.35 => 6.44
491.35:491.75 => 6.58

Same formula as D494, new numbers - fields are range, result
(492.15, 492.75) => 5.26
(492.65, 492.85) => 5.72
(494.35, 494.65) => 0.0685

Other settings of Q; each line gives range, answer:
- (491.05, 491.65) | 1.05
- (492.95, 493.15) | 5.97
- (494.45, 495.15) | 5.42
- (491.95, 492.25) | 5.66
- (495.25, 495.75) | 5.59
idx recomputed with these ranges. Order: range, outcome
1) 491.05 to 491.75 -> 7.46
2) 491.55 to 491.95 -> 7.76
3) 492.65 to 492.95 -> 5.99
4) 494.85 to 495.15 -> 7.16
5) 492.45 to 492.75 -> 7.27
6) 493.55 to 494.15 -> 9.43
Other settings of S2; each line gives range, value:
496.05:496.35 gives 10.9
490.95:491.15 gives 6.27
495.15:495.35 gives 4.4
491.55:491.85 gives 6.22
